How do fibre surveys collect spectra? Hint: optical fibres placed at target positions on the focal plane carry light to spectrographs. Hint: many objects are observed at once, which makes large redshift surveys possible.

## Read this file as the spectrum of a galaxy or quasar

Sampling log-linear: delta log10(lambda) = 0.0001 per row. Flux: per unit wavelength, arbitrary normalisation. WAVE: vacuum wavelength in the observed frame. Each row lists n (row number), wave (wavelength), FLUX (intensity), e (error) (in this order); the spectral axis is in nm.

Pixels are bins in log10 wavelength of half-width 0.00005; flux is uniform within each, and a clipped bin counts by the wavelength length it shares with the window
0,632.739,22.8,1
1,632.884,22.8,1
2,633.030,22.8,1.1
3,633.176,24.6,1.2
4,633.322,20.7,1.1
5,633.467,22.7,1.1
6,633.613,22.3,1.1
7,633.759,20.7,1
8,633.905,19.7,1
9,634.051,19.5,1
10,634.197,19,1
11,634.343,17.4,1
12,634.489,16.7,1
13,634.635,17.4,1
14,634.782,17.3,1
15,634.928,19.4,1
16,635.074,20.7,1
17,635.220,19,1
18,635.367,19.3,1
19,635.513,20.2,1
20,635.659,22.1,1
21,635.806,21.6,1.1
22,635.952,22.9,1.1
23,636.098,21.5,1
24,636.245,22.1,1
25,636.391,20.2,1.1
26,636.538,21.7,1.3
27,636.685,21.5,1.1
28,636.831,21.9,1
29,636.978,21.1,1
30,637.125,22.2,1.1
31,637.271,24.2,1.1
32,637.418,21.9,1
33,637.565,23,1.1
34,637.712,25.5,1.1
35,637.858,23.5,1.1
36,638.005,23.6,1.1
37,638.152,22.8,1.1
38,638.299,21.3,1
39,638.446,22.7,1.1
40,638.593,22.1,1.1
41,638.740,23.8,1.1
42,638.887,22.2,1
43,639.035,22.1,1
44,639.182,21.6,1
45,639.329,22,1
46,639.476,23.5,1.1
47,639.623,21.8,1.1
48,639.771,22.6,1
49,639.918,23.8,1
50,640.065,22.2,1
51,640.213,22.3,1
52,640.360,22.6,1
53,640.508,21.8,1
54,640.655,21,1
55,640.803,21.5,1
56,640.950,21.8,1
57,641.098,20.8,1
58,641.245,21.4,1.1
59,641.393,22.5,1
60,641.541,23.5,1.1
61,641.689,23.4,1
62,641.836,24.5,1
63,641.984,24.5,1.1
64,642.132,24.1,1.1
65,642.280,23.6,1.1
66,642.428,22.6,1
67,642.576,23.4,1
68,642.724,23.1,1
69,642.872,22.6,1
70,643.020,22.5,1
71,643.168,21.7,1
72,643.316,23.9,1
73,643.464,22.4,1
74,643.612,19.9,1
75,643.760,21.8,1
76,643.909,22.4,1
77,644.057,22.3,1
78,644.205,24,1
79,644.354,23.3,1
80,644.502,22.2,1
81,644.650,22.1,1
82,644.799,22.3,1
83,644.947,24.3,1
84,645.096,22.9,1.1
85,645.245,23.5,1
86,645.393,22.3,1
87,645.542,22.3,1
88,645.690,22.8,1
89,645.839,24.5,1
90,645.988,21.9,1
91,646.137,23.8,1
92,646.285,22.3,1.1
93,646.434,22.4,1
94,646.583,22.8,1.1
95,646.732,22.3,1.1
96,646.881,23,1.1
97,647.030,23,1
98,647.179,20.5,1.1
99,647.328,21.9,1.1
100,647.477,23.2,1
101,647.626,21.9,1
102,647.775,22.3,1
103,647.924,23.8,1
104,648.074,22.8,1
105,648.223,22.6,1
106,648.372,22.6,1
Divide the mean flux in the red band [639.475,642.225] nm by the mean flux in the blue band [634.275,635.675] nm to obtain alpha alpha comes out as 1.20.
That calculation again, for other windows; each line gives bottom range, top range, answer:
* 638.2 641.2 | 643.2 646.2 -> 1.02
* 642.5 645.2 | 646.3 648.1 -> 0.99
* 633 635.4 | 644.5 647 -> 1.15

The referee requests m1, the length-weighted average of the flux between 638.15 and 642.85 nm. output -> 22.6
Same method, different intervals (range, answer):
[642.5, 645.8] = 22.7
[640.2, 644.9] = 22.6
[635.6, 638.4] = 22.4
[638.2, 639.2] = 22.3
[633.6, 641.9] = 21.6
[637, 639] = 22.9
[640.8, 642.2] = 22.9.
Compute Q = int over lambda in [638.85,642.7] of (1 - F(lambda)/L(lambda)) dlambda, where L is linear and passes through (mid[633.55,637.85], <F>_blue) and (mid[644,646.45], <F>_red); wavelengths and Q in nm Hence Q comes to -0.12 nm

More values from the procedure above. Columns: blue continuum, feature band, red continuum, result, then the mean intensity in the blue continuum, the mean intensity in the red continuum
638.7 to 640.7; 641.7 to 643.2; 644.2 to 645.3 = -0.04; 22.4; 23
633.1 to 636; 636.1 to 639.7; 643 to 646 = -0.24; 20.1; 22.7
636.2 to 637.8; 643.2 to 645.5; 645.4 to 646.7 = 0.01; 22.3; 22.8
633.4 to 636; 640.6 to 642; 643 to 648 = -0.06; 19.8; 22.6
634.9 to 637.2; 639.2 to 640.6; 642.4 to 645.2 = -0.04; 21.1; 22.6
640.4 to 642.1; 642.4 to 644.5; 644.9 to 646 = 0.02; 22.5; 23.1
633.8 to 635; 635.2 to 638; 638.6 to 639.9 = -0.24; 18.4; 22.5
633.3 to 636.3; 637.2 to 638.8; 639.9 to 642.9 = -0.13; 20.1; 22.7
